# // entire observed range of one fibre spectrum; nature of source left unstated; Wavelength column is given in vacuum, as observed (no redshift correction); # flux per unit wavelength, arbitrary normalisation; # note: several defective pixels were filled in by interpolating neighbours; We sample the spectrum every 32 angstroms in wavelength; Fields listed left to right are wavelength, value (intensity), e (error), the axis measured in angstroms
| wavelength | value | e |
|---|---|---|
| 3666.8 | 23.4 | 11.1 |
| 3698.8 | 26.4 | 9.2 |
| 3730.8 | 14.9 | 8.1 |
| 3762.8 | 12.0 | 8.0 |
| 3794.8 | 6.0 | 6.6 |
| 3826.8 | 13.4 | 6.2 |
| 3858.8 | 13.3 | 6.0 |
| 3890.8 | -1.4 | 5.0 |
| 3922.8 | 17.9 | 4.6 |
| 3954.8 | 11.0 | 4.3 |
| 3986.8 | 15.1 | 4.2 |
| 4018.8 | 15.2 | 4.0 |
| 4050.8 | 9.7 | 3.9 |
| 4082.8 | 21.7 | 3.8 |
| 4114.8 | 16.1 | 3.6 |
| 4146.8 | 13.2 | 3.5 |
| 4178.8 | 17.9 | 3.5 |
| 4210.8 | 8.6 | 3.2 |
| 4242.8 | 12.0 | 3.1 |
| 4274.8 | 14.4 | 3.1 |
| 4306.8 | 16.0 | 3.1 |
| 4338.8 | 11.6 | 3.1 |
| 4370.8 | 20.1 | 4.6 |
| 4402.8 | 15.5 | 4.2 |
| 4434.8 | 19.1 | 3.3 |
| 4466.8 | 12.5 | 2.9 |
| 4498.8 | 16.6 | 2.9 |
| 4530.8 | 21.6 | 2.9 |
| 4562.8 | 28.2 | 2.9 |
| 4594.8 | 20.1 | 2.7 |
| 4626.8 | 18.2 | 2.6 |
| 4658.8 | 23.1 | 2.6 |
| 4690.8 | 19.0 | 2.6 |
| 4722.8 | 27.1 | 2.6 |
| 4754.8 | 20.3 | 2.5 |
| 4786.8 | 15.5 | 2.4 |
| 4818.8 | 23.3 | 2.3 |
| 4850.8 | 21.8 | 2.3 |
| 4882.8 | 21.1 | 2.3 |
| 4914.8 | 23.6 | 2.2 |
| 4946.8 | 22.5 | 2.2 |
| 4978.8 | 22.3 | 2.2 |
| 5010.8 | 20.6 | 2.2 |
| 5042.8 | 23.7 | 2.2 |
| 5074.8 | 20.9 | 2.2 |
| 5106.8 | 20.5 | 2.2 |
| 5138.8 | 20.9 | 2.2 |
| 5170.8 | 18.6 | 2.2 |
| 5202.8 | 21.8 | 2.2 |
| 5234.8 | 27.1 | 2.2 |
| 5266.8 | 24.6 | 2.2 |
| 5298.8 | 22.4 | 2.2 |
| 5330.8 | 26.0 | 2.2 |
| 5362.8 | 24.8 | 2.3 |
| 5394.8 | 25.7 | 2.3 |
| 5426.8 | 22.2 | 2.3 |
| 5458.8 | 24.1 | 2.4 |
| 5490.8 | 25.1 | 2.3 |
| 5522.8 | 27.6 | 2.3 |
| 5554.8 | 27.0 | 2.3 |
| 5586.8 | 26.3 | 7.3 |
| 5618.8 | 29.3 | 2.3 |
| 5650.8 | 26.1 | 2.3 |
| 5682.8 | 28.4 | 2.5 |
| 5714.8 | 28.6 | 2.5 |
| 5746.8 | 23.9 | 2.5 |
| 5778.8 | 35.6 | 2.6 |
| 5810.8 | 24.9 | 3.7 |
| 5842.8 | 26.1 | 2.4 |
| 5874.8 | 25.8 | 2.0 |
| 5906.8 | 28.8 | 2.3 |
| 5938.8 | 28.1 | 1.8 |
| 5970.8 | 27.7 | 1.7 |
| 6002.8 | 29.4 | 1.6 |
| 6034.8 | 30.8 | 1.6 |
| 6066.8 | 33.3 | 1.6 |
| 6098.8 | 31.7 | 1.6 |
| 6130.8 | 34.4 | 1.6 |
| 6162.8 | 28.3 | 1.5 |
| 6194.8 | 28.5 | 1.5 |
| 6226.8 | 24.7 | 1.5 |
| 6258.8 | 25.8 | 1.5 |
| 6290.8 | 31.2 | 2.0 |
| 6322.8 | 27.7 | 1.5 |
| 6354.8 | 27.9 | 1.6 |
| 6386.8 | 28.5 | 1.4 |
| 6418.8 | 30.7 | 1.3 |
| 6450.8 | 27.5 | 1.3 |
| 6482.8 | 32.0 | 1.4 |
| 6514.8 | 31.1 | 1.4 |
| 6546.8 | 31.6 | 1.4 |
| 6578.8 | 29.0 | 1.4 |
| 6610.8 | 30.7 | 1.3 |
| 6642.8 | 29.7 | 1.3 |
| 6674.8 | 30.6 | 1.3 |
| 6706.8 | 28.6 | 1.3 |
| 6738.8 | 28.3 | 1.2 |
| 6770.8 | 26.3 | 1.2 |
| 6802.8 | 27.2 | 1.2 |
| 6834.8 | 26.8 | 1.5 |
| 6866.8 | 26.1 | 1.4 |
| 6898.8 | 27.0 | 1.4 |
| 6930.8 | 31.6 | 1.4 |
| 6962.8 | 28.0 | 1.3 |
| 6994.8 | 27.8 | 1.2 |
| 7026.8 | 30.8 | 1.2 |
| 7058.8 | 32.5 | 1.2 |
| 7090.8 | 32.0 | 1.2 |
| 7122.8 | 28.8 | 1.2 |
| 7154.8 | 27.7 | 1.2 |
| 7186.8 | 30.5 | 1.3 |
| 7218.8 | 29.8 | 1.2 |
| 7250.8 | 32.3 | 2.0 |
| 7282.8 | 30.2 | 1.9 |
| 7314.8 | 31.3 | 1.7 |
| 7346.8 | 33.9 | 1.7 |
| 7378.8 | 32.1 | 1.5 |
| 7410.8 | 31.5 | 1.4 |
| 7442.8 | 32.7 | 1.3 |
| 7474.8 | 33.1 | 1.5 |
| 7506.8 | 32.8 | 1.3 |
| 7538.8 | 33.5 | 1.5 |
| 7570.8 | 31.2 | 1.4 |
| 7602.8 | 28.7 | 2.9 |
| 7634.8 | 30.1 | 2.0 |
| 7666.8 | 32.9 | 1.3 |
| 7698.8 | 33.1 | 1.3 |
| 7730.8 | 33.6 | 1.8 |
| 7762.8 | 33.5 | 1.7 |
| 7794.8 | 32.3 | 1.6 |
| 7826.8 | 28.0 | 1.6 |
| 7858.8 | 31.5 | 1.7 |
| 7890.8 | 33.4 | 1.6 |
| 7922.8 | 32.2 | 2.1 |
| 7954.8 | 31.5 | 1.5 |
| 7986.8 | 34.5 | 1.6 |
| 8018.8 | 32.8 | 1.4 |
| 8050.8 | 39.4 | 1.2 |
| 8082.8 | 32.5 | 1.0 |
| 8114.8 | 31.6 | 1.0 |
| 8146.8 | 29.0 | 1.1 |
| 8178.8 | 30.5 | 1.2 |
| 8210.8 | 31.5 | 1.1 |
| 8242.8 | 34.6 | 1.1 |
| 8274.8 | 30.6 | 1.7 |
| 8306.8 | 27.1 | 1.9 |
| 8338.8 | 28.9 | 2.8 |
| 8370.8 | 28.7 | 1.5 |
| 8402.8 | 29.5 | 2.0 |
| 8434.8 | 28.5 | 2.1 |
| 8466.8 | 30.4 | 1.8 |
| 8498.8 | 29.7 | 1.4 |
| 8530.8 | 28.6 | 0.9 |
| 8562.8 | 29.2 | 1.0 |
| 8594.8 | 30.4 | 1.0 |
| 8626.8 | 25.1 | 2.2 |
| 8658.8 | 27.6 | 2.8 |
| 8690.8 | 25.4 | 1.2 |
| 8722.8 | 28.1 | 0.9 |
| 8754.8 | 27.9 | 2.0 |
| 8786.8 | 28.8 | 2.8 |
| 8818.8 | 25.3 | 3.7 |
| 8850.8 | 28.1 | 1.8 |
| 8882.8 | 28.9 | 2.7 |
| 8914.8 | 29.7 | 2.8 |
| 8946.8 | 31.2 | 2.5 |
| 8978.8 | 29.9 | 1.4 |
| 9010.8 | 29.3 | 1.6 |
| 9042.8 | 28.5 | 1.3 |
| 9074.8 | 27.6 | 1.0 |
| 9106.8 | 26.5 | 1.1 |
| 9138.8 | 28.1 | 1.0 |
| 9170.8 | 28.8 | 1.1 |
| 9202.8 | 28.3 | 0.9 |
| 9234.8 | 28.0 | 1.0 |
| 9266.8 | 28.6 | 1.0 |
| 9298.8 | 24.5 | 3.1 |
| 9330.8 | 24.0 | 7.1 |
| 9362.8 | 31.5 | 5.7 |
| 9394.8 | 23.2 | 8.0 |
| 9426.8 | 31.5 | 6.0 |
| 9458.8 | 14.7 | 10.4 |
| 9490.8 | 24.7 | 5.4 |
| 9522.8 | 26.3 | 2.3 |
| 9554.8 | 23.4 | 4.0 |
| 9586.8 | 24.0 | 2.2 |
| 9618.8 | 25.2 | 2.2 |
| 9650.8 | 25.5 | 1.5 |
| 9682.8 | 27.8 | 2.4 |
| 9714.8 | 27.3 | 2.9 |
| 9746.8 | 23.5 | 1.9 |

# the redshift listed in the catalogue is 0.226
